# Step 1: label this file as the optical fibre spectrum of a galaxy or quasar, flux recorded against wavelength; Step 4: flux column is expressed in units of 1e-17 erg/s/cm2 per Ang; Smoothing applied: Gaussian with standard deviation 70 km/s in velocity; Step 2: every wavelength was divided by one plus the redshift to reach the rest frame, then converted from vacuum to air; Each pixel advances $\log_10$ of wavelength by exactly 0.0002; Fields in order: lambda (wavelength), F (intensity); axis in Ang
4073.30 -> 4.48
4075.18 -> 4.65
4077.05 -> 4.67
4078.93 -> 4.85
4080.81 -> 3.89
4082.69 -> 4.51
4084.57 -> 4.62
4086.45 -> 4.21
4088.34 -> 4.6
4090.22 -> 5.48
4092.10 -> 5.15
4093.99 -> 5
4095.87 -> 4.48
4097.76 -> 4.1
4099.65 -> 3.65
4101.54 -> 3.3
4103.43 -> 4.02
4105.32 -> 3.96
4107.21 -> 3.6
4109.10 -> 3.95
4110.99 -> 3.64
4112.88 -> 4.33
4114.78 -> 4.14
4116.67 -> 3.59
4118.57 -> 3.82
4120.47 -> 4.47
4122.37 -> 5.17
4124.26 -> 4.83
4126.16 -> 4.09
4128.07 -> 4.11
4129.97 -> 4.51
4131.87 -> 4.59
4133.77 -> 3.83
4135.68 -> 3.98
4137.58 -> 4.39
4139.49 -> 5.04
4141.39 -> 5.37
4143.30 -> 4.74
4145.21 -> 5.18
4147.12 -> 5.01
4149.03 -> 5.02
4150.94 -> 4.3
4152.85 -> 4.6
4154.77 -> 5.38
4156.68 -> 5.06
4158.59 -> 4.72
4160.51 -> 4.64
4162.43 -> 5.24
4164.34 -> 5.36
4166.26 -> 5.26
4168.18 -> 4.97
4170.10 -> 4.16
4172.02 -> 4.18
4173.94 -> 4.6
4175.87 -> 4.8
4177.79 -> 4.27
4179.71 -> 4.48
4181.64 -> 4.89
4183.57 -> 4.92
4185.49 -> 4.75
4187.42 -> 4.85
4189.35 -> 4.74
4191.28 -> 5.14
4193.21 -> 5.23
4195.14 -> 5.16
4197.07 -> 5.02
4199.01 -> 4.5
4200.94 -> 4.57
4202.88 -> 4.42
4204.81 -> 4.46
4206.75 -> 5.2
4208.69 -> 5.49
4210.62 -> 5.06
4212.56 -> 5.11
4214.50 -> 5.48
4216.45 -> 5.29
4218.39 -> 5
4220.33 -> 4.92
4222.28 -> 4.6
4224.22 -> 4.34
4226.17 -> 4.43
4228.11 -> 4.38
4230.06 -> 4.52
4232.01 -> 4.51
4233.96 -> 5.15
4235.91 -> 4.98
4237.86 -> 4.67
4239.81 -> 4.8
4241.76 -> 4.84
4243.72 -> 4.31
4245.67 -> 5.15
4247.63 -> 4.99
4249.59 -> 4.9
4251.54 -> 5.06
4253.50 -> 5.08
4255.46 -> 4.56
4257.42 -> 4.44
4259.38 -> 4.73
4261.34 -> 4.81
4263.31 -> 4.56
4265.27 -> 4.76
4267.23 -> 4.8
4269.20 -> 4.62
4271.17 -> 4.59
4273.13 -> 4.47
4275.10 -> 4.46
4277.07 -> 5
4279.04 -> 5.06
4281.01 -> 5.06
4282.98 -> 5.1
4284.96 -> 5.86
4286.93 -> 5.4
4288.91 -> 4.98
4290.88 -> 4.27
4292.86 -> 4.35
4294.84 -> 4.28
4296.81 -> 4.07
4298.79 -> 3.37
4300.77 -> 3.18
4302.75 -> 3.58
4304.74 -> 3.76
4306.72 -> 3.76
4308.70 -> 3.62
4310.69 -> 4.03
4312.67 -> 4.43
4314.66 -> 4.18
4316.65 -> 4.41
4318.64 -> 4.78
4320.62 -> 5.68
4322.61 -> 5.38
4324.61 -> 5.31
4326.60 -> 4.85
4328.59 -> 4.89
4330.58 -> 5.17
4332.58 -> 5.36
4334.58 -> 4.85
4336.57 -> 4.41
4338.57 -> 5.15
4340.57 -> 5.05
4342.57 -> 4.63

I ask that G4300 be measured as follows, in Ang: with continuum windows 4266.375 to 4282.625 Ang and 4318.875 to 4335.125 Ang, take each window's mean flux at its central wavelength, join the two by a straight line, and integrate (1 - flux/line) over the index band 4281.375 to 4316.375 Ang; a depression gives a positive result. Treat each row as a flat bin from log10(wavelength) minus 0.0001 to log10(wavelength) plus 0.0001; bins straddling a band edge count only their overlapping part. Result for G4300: 4.8 Ang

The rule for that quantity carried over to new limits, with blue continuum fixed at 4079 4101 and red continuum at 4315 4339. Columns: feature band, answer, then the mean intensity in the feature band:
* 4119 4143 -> 0.36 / 4.52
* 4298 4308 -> 2.85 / 3.54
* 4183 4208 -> -0.66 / 4.85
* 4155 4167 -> -1.06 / 5.07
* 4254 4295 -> 0.86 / 4.78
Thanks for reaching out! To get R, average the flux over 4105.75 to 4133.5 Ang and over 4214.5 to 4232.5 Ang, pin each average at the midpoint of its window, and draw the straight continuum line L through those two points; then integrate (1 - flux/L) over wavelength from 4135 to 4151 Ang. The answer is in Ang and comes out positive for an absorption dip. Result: -1.9 Ang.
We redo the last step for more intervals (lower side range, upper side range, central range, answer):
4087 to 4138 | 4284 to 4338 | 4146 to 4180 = -3.7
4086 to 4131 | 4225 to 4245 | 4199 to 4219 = -1.8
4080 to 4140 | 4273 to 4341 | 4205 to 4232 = -2.5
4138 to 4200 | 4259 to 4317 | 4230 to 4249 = -0.8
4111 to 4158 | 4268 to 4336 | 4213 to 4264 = -2.4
